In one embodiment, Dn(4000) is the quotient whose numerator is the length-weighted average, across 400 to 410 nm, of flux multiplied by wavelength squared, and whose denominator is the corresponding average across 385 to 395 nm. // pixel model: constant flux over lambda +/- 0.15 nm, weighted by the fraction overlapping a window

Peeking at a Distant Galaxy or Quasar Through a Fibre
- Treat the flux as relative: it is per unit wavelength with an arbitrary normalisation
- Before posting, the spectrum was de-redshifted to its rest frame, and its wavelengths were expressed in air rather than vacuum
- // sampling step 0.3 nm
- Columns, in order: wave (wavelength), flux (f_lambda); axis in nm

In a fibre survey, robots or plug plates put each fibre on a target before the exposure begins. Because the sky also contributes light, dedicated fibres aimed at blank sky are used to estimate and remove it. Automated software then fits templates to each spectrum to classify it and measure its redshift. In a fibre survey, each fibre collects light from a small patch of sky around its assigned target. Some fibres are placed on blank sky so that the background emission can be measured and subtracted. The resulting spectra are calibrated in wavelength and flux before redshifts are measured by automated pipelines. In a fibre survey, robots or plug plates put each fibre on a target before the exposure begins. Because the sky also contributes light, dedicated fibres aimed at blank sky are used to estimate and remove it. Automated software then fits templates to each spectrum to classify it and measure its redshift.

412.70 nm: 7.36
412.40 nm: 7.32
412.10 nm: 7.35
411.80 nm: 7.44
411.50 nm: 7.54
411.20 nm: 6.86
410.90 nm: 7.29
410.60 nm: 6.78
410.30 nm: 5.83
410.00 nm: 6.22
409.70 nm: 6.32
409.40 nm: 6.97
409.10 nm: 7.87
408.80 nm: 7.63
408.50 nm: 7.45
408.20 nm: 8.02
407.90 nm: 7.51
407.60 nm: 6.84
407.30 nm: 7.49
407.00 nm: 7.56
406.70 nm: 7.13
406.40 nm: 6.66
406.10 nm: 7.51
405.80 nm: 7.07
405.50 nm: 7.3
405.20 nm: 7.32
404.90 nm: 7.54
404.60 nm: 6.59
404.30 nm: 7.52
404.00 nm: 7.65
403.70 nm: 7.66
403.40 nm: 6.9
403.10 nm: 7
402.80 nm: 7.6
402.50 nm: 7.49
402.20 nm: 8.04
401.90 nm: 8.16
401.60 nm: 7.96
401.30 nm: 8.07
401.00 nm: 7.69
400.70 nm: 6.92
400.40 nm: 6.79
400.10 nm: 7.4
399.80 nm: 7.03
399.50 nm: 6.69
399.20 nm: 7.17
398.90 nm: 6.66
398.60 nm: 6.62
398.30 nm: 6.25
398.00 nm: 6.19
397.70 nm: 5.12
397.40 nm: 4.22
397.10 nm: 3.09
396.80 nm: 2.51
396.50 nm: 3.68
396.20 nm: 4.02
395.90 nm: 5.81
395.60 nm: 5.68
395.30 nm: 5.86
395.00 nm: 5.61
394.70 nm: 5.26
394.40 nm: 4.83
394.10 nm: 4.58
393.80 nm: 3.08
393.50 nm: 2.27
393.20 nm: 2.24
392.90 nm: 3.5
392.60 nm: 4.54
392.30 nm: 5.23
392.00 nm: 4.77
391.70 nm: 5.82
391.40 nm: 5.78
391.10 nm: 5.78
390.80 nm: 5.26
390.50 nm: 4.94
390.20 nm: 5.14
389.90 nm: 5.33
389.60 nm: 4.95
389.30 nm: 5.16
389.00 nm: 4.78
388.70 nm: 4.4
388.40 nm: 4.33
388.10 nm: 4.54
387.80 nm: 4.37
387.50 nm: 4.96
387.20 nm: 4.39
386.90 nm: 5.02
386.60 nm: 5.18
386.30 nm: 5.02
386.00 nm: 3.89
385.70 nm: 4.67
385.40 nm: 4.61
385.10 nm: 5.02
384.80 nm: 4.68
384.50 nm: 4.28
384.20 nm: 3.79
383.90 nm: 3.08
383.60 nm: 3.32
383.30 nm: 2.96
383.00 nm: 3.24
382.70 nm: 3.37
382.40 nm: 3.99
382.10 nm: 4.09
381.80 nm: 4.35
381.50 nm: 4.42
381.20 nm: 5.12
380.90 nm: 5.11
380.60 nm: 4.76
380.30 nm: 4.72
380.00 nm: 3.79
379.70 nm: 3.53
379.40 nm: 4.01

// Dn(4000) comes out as 1.70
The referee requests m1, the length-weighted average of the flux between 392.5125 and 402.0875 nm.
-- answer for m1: 5.5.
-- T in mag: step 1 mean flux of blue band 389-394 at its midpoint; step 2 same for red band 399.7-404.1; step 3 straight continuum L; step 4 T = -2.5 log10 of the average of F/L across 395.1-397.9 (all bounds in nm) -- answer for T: 0.307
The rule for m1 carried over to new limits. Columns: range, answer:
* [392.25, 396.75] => 4.35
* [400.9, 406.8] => 7.44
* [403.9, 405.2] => 7.31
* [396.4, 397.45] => 3.28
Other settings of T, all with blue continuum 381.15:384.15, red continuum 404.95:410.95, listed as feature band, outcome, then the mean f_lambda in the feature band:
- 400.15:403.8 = -0.185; 7.52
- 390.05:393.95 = 0.110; 4.49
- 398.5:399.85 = -0.146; 6.83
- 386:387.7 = -0.118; 4.81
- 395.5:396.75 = 0.208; 4.58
